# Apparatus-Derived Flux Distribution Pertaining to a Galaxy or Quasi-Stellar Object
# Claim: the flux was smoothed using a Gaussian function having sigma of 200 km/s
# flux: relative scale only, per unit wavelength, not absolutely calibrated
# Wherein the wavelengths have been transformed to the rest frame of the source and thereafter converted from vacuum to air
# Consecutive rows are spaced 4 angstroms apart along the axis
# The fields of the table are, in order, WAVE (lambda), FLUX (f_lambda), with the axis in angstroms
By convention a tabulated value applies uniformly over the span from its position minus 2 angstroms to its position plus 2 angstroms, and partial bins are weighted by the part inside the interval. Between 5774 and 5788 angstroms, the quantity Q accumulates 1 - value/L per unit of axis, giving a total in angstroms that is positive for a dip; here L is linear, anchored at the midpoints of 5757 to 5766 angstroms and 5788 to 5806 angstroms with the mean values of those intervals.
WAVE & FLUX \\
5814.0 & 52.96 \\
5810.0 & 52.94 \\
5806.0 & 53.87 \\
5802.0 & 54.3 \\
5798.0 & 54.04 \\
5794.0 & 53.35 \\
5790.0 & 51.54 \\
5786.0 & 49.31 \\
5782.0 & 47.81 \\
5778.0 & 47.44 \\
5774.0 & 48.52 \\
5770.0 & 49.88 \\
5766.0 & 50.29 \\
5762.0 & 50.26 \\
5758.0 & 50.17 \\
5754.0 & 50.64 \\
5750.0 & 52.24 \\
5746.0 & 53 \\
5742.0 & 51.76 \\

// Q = 1.00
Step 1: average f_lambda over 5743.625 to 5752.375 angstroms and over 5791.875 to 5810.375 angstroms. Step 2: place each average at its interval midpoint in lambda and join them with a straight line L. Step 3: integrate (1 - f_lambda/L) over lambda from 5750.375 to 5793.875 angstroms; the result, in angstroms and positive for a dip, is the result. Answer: 2.6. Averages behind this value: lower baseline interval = 52.5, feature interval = 49.8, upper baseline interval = 53.8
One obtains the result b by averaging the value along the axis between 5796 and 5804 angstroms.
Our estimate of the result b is 54.2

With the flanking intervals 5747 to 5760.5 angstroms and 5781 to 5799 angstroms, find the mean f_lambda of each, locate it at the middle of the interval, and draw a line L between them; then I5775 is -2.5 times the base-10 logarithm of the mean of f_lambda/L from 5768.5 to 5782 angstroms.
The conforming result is 0.06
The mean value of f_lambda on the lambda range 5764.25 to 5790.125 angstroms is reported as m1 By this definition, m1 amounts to 49.1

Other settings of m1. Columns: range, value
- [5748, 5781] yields 49.9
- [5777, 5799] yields 50.6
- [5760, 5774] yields 49.9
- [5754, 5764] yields 50.3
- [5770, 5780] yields 48.4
